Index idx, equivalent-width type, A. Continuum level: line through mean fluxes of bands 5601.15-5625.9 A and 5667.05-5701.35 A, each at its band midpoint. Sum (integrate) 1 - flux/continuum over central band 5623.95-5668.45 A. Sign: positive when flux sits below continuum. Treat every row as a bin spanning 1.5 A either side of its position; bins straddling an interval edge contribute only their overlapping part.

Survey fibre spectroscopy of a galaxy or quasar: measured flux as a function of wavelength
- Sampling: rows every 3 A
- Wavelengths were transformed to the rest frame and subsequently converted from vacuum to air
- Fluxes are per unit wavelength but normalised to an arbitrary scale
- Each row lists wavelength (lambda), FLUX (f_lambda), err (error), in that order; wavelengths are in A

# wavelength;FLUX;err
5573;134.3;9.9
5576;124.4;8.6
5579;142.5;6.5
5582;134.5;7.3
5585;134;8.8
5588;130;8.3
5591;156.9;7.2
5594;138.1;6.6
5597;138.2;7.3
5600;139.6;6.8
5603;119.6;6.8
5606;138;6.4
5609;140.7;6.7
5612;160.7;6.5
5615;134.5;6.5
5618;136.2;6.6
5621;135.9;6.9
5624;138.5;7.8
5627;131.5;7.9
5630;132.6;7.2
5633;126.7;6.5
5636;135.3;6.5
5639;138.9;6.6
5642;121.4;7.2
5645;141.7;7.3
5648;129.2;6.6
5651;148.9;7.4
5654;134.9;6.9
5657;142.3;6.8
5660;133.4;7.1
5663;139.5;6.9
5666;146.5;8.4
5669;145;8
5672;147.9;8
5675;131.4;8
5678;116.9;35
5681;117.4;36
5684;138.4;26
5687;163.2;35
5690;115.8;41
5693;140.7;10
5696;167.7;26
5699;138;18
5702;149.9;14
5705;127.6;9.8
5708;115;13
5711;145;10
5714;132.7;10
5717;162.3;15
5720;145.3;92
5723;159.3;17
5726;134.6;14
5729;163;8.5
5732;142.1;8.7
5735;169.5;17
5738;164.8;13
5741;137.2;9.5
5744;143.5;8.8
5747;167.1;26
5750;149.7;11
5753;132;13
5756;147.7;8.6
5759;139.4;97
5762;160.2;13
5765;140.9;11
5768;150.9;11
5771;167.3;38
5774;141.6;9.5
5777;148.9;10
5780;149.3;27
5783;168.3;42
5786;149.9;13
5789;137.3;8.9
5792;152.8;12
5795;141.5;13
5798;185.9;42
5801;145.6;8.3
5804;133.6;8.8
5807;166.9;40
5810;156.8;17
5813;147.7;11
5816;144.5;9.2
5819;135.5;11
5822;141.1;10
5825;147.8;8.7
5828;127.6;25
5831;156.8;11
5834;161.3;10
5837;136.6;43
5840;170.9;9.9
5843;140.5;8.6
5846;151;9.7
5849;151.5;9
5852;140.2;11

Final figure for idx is 0.7 A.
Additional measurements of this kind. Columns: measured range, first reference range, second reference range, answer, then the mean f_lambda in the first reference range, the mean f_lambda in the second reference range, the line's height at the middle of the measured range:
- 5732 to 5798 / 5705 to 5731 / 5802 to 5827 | -2.8 A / 144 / 146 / 145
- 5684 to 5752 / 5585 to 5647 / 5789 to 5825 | -1.5 A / 137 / 150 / 144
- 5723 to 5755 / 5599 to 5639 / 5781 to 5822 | -1.1 A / 136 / 151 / 146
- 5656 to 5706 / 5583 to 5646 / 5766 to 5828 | 0.9 A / 137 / 150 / 141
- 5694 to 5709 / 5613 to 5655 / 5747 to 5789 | 0.2 A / 135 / 150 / 143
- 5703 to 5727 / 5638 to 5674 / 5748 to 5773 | 0.7 A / 139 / 149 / 145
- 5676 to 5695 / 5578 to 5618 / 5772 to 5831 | 1.4 A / 139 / 149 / 143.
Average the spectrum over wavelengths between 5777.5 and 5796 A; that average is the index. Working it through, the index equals 150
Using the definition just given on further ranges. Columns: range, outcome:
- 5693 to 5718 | 142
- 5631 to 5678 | 137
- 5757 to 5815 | 152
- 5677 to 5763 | 144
